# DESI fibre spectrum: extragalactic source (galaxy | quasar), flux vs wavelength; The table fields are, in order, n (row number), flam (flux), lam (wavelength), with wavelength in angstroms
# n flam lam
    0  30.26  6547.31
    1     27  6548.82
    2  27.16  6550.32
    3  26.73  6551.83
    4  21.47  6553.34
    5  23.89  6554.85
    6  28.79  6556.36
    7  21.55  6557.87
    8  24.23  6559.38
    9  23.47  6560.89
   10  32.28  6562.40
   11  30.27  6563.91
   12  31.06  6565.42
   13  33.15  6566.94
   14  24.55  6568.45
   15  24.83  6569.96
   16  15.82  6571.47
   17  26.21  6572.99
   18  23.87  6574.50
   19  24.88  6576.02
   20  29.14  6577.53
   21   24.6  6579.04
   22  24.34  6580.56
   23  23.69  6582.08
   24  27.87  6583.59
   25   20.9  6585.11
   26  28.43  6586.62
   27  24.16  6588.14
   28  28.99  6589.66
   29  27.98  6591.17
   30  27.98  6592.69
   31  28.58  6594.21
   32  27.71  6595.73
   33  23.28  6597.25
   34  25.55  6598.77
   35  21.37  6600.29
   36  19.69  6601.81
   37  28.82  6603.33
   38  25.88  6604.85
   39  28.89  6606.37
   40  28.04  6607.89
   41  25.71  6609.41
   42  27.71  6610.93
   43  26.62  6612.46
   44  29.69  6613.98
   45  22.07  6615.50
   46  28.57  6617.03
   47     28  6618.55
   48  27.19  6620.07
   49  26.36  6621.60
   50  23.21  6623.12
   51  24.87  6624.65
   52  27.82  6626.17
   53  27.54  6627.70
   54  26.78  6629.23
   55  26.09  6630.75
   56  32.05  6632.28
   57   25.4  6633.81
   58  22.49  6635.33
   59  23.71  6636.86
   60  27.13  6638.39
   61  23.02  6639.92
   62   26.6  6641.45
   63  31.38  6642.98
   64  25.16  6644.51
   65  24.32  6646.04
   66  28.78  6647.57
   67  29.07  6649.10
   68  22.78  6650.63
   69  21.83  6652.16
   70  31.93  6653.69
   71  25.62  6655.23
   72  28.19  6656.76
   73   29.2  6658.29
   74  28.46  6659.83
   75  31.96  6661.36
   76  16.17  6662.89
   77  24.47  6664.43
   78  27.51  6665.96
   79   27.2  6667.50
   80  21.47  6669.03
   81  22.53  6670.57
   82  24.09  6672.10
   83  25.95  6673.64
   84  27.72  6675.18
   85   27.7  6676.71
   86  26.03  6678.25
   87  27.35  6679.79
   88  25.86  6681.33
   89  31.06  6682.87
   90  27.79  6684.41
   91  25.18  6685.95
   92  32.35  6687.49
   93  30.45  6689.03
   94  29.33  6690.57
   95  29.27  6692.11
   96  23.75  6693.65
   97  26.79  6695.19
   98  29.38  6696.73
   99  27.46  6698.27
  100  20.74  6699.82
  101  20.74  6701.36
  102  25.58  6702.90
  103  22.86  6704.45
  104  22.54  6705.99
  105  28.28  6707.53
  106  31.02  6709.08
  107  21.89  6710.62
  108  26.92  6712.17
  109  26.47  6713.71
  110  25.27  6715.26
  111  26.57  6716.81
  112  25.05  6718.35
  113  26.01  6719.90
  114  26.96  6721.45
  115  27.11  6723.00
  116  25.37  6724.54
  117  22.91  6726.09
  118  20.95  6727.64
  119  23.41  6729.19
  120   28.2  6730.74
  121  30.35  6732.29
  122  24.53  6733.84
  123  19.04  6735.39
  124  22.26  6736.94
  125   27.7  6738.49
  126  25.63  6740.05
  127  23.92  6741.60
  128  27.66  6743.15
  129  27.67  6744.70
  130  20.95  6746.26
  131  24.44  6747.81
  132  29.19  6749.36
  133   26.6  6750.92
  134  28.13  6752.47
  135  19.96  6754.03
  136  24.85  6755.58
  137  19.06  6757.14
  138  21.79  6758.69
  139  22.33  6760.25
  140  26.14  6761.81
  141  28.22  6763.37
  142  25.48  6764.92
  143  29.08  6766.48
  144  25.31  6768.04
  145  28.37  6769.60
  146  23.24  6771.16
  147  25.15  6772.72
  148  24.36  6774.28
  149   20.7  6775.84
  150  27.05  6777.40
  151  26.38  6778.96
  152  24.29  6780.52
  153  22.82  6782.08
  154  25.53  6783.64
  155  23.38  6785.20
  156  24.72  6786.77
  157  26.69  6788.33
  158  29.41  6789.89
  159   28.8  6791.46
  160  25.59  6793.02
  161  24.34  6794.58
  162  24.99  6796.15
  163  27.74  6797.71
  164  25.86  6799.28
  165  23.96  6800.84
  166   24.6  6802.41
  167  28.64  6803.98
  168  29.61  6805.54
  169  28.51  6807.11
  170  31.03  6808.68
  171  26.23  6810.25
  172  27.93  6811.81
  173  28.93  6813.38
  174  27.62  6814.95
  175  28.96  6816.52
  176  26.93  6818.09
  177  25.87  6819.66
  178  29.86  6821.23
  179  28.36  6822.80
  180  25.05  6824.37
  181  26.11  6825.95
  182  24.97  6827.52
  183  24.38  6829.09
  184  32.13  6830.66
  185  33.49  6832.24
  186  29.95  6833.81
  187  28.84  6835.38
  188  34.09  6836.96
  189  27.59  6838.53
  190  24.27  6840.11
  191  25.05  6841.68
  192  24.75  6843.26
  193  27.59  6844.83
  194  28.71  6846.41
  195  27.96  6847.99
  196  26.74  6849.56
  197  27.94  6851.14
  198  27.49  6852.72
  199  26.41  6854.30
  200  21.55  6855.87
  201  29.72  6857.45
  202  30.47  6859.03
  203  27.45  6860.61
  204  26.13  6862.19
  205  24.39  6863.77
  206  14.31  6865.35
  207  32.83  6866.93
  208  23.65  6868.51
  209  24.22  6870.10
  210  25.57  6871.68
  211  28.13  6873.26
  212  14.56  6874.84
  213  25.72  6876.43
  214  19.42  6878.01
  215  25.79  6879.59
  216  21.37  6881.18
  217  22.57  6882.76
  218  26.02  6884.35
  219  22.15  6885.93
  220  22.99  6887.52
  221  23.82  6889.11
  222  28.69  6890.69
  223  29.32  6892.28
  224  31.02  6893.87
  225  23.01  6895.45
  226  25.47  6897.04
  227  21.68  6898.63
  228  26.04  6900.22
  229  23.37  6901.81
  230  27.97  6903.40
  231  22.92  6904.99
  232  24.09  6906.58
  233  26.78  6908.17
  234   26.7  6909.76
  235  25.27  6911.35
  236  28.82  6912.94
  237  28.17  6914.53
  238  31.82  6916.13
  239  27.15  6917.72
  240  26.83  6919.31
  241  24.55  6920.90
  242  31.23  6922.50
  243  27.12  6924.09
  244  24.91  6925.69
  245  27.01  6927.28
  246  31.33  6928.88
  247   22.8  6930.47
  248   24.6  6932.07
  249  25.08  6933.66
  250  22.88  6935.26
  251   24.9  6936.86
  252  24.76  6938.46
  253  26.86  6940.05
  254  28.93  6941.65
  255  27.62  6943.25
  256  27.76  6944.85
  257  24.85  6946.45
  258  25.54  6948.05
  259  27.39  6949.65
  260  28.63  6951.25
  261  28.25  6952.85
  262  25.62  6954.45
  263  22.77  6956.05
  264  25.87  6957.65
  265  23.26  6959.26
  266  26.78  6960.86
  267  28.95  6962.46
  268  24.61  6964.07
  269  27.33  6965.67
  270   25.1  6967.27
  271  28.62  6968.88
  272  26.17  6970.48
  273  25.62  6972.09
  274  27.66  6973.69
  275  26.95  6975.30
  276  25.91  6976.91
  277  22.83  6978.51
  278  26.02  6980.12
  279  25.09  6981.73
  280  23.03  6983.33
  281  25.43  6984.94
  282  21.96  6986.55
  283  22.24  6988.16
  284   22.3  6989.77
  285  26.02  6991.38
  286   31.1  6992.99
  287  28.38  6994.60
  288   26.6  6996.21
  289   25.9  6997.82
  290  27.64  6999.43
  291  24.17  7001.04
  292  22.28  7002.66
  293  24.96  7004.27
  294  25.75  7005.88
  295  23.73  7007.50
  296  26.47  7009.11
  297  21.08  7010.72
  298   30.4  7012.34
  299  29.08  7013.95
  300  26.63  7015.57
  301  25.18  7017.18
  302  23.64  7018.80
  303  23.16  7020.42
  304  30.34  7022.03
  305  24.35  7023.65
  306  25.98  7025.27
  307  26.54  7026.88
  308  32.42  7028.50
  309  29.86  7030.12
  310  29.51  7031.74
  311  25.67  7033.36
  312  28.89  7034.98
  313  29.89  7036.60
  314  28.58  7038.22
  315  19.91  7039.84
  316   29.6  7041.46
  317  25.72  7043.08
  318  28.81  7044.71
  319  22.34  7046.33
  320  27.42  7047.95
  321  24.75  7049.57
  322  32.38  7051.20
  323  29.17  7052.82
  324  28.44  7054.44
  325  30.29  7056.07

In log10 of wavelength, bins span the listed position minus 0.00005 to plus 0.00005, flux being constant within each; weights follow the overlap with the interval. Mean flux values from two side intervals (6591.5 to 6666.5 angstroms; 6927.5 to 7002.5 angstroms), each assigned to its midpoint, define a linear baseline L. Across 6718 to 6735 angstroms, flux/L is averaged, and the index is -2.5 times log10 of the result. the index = 0.03 mag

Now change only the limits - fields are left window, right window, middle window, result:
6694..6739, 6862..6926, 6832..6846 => -0.12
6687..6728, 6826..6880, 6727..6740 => 0.06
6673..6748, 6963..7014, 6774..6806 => 0.01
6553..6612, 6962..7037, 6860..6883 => 0.10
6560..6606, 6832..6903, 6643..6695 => -0.03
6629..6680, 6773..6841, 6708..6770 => 0.05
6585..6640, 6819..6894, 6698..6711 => 0.07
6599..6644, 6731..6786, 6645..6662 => -0.06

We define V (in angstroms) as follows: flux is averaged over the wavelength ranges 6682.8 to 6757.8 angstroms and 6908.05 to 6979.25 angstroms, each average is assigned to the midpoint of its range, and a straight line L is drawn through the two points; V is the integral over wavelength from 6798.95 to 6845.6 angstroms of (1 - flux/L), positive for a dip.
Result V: -3.00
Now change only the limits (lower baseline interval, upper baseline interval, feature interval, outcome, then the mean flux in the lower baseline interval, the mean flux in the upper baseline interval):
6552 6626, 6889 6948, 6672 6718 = -0.8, 26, 26.4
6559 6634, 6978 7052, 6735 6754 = 0.8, 26.3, 26.2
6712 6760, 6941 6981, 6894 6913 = 0.5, 24.9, 26.3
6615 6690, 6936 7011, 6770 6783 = 0.9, 26.5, 25.8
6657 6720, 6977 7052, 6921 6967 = -0.2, 26.3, 26.2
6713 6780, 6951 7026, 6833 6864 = -2.5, 25.1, 25.7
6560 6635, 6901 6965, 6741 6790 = 2.5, 26.3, 26.4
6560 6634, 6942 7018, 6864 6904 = 2.5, 26.4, 25.9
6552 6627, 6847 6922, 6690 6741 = 0.7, 26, 25.5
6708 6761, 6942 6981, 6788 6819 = -2.3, 25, 26.3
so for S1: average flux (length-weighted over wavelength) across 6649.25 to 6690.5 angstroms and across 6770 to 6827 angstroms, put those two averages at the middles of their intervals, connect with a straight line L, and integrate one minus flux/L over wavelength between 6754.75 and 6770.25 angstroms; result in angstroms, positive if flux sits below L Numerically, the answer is 0.8 angstroms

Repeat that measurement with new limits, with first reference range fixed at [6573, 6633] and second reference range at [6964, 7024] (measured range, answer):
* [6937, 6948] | -0.37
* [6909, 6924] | -1.18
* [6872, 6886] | 1.54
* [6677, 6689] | -0.89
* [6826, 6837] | -1.38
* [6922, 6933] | -0.47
